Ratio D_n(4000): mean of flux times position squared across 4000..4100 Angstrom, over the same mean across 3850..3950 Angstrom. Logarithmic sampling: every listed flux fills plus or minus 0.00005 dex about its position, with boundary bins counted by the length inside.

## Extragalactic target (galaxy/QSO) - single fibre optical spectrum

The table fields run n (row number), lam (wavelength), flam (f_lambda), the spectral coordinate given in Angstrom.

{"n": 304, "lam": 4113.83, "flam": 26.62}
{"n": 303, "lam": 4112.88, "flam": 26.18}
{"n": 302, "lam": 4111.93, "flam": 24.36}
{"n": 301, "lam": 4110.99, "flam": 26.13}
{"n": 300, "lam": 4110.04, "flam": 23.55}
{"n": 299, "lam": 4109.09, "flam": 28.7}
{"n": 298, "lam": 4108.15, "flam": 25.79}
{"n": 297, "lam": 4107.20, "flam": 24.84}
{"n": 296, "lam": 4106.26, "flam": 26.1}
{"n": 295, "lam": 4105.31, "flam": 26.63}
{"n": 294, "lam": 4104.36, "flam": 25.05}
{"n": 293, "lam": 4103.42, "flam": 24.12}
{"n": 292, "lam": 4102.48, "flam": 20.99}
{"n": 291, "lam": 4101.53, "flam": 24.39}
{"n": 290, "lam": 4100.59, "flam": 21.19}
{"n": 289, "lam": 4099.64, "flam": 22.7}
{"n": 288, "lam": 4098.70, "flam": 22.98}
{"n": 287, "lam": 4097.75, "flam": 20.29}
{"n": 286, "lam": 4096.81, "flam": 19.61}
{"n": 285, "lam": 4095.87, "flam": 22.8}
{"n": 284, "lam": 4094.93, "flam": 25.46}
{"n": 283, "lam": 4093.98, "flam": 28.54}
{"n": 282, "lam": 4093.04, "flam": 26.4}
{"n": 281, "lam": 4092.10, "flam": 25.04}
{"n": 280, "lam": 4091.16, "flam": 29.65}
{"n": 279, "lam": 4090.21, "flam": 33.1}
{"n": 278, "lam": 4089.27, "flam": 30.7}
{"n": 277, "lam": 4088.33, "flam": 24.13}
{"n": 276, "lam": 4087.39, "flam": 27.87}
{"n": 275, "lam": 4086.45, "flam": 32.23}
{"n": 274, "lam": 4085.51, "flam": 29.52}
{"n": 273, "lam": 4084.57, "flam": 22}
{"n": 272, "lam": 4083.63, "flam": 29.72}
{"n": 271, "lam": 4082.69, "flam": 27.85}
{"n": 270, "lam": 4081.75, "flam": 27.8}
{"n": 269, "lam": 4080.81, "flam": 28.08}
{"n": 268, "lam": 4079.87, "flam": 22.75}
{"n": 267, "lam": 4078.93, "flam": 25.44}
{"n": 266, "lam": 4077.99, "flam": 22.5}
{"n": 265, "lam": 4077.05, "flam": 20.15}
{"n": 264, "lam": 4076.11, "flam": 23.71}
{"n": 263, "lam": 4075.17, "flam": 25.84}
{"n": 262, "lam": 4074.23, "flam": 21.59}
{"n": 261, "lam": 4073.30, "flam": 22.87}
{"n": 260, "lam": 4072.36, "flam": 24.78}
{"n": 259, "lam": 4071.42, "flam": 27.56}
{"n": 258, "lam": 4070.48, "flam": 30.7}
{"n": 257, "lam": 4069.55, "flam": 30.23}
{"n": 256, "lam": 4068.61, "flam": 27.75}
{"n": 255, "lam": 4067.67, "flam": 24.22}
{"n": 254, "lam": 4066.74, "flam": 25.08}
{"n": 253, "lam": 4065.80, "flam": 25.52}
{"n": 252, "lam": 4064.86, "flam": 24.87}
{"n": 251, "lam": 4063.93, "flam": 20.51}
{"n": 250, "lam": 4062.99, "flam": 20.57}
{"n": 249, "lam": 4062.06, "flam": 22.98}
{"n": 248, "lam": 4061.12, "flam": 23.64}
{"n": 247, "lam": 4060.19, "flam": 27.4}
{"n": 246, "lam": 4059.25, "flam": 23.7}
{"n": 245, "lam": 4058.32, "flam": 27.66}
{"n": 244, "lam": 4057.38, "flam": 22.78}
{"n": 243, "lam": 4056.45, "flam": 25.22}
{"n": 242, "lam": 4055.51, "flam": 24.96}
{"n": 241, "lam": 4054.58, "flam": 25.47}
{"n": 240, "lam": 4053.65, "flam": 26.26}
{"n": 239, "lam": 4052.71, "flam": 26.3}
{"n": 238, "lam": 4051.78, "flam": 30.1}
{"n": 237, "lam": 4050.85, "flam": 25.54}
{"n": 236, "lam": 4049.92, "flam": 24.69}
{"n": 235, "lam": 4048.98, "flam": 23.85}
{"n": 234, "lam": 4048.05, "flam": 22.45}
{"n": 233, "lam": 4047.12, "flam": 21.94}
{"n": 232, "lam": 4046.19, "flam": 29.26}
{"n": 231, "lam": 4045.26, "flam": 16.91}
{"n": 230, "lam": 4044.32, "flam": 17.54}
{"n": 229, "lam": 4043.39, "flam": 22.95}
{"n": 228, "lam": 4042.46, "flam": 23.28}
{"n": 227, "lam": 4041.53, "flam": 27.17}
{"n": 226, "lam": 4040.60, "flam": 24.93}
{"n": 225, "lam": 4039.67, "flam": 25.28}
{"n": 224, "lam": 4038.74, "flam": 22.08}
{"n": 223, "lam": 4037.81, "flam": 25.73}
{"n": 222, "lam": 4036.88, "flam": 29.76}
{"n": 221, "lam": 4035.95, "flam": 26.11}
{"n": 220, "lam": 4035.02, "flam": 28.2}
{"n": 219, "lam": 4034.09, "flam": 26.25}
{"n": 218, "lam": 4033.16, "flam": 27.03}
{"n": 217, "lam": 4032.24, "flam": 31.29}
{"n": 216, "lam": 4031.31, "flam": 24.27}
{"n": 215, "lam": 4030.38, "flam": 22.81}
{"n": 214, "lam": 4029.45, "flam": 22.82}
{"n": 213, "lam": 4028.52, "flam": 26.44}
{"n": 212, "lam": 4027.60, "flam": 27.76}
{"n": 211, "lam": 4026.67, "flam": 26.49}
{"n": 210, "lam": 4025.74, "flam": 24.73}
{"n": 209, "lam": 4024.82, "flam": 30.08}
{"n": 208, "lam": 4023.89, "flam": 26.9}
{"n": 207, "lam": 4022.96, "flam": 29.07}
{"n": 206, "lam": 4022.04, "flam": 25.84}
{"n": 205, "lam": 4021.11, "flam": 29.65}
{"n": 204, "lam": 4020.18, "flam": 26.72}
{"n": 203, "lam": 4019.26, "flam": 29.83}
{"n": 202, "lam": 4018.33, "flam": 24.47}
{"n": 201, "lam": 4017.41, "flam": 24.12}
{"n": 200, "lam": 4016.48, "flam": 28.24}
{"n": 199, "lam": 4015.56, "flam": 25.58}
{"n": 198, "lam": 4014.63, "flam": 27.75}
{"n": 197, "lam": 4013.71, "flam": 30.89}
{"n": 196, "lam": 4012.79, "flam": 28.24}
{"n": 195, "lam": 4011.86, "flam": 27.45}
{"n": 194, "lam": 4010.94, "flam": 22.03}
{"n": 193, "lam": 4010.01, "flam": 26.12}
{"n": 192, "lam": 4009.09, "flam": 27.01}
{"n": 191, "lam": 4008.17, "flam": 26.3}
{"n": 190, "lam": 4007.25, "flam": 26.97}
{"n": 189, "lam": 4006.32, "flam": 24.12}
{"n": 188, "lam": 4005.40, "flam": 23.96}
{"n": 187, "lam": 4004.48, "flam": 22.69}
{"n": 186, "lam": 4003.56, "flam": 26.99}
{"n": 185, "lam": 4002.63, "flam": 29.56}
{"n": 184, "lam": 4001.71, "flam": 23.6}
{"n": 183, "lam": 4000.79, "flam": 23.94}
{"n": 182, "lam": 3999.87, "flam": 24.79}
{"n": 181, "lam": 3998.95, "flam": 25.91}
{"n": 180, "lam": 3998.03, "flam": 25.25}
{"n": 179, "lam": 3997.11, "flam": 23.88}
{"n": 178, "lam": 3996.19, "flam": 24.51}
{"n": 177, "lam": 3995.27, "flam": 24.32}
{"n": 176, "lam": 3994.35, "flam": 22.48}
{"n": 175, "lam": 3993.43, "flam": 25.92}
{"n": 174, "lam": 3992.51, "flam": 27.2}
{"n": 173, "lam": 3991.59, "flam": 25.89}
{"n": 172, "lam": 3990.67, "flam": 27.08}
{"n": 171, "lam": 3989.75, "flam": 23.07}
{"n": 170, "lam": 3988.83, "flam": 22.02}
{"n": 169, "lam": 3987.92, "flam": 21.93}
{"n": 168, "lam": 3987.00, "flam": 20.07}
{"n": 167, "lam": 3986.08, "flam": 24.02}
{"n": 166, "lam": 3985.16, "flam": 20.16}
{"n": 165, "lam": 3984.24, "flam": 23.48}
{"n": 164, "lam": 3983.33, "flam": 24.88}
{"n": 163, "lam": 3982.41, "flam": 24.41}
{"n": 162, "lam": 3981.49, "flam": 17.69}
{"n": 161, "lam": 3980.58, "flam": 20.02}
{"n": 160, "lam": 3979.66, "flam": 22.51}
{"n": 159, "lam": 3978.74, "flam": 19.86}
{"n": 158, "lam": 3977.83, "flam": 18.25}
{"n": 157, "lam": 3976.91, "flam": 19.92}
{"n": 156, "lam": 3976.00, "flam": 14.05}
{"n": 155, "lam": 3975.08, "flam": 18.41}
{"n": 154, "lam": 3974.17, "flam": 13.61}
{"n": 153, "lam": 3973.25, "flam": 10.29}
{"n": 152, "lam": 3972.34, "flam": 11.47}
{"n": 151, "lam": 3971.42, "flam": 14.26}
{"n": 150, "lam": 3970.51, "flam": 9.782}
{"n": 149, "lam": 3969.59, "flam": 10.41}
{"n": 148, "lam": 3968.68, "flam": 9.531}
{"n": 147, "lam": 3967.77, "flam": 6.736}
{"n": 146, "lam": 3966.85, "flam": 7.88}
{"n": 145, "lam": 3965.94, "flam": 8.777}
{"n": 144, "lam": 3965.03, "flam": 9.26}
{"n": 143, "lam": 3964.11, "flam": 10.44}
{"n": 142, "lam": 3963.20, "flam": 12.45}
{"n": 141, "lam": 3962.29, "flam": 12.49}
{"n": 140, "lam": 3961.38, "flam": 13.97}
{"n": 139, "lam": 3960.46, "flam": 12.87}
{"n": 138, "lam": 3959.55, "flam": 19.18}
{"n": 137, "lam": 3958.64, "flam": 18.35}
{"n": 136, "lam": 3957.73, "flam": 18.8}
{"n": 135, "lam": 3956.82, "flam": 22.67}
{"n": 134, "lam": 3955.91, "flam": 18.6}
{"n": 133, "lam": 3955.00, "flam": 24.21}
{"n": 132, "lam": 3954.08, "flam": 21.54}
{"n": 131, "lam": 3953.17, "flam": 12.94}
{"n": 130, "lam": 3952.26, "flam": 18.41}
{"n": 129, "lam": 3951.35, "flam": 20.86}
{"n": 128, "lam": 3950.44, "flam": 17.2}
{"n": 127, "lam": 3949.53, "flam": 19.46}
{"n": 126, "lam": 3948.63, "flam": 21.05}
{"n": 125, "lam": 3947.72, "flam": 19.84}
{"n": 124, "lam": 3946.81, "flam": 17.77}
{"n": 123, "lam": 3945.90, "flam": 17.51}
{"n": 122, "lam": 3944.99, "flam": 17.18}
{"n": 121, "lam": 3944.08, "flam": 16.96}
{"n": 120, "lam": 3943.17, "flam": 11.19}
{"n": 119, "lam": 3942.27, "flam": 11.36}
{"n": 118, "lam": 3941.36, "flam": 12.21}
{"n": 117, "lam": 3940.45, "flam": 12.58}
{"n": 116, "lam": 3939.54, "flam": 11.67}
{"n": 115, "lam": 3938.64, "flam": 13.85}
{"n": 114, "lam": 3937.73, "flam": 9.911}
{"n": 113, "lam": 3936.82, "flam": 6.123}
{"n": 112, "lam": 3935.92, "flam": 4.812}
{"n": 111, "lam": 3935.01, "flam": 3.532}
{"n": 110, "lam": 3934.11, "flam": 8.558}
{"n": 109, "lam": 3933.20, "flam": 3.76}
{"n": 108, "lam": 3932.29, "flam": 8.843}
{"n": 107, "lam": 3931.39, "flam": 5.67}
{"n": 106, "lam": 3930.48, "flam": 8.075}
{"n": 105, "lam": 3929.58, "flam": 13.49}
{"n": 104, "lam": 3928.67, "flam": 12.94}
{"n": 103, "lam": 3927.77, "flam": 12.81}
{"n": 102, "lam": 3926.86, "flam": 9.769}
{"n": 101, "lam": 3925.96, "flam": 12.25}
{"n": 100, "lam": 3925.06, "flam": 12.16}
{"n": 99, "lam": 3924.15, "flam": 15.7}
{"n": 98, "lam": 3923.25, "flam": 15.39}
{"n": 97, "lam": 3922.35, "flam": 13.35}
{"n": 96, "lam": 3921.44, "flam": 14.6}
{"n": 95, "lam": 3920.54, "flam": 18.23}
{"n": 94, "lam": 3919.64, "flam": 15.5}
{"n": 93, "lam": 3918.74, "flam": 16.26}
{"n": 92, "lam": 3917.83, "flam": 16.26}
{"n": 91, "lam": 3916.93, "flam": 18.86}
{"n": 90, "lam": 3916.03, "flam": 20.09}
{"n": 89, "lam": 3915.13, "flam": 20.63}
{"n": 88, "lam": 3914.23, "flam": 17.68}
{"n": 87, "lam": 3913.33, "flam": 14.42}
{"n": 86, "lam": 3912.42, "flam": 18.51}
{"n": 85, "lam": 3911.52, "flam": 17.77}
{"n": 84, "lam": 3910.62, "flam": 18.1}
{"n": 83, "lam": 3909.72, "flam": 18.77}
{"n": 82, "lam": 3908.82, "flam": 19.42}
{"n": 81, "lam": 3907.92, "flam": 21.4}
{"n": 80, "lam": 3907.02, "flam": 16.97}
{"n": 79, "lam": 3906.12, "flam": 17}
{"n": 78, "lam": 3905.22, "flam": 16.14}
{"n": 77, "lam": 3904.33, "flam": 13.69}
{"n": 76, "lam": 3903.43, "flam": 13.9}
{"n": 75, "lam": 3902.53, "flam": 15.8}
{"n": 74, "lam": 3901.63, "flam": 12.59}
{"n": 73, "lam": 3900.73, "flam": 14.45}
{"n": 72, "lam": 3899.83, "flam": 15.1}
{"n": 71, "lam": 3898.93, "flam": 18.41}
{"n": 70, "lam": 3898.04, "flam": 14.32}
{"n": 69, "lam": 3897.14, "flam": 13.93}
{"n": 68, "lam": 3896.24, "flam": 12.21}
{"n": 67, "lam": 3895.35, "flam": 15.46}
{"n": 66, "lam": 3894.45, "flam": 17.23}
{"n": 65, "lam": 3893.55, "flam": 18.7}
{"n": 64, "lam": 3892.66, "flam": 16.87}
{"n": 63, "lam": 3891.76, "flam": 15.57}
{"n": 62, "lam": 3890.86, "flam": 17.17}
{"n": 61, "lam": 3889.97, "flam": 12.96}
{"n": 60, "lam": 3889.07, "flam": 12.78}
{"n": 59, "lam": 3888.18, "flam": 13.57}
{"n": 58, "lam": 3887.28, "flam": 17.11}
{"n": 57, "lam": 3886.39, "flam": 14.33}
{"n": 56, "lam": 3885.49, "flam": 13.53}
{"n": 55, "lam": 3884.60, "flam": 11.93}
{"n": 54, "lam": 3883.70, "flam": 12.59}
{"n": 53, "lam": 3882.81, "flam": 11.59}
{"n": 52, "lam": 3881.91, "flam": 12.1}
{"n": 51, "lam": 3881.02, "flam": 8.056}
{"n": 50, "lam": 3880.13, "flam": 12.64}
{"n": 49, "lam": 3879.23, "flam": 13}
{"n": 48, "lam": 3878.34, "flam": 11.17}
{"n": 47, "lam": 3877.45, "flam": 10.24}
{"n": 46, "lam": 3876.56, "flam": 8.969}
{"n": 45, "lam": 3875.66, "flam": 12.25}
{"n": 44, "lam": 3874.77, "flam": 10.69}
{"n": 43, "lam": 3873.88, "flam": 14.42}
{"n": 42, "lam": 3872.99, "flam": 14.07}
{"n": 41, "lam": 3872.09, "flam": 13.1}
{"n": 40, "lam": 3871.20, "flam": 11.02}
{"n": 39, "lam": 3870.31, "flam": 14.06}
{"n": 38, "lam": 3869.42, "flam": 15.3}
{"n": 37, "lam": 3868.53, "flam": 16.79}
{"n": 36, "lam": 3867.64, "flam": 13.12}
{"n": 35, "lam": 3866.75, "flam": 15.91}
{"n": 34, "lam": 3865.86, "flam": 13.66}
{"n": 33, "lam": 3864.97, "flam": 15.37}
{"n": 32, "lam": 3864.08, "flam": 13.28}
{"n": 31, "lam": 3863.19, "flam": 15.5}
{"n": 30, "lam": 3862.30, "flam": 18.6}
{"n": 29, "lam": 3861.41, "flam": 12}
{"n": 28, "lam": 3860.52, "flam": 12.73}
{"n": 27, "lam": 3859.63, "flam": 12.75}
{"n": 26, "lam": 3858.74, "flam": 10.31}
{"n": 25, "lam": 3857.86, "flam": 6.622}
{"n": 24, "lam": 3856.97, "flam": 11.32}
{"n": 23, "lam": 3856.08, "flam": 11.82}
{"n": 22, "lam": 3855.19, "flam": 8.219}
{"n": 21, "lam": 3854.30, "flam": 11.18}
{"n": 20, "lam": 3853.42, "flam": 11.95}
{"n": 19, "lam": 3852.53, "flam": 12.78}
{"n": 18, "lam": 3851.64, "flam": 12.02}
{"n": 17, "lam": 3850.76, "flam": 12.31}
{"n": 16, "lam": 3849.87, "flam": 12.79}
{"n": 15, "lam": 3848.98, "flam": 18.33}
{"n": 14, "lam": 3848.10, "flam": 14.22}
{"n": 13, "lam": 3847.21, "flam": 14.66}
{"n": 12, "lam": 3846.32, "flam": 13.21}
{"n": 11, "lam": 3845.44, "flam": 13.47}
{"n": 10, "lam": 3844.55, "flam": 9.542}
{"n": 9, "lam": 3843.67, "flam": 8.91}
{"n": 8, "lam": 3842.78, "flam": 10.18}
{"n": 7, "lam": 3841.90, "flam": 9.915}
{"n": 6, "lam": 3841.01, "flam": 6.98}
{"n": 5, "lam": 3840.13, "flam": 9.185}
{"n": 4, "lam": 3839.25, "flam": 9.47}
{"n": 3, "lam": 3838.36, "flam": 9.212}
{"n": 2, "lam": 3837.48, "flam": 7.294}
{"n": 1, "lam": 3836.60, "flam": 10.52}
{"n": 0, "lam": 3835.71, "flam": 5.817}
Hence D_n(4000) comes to 2.00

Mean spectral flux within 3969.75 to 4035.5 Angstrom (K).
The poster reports 23.9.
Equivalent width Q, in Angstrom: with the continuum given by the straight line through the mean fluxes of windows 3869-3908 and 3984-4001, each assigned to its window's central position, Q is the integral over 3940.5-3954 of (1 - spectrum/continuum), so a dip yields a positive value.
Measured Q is 2.03 Angstrom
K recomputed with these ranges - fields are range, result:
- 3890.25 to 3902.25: 15.5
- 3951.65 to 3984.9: 15.9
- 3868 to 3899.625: 13.7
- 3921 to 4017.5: 18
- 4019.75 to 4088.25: 25.5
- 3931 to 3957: 14.1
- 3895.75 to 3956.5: 14.9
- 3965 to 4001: 19.3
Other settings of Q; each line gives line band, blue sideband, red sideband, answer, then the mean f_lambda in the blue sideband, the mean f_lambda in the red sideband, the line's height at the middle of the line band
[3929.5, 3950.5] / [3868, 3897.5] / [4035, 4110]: 6.21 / 13.5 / 25.2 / 17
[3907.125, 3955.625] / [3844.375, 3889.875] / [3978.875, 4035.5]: 9.65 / 12.8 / 25.3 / 18.6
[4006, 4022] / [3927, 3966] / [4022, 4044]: -2.32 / 13.8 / 26.1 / 23.4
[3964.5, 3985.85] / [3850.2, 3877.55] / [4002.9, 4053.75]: 6.09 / 12.7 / 25.8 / 21.6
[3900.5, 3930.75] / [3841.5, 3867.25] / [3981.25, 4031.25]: 3.26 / 12.5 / 25.4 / 17.7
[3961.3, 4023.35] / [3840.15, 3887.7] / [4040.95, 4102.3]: -2.90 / 12.5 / 25.1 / 20.3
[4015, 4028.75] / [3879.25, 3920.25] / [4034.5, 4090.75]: -2.47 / 15.6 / 25.4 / 22.9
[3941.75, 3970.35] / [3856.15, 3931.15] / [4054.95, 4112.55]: 3.96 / 14.4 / 25.3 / 18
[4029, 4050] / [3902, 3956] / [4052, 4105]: -1.94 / 14.9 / 25.3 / 22.6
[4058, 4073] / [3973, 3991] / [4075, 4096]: 0.02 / 20.4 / 26.6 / 25.4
